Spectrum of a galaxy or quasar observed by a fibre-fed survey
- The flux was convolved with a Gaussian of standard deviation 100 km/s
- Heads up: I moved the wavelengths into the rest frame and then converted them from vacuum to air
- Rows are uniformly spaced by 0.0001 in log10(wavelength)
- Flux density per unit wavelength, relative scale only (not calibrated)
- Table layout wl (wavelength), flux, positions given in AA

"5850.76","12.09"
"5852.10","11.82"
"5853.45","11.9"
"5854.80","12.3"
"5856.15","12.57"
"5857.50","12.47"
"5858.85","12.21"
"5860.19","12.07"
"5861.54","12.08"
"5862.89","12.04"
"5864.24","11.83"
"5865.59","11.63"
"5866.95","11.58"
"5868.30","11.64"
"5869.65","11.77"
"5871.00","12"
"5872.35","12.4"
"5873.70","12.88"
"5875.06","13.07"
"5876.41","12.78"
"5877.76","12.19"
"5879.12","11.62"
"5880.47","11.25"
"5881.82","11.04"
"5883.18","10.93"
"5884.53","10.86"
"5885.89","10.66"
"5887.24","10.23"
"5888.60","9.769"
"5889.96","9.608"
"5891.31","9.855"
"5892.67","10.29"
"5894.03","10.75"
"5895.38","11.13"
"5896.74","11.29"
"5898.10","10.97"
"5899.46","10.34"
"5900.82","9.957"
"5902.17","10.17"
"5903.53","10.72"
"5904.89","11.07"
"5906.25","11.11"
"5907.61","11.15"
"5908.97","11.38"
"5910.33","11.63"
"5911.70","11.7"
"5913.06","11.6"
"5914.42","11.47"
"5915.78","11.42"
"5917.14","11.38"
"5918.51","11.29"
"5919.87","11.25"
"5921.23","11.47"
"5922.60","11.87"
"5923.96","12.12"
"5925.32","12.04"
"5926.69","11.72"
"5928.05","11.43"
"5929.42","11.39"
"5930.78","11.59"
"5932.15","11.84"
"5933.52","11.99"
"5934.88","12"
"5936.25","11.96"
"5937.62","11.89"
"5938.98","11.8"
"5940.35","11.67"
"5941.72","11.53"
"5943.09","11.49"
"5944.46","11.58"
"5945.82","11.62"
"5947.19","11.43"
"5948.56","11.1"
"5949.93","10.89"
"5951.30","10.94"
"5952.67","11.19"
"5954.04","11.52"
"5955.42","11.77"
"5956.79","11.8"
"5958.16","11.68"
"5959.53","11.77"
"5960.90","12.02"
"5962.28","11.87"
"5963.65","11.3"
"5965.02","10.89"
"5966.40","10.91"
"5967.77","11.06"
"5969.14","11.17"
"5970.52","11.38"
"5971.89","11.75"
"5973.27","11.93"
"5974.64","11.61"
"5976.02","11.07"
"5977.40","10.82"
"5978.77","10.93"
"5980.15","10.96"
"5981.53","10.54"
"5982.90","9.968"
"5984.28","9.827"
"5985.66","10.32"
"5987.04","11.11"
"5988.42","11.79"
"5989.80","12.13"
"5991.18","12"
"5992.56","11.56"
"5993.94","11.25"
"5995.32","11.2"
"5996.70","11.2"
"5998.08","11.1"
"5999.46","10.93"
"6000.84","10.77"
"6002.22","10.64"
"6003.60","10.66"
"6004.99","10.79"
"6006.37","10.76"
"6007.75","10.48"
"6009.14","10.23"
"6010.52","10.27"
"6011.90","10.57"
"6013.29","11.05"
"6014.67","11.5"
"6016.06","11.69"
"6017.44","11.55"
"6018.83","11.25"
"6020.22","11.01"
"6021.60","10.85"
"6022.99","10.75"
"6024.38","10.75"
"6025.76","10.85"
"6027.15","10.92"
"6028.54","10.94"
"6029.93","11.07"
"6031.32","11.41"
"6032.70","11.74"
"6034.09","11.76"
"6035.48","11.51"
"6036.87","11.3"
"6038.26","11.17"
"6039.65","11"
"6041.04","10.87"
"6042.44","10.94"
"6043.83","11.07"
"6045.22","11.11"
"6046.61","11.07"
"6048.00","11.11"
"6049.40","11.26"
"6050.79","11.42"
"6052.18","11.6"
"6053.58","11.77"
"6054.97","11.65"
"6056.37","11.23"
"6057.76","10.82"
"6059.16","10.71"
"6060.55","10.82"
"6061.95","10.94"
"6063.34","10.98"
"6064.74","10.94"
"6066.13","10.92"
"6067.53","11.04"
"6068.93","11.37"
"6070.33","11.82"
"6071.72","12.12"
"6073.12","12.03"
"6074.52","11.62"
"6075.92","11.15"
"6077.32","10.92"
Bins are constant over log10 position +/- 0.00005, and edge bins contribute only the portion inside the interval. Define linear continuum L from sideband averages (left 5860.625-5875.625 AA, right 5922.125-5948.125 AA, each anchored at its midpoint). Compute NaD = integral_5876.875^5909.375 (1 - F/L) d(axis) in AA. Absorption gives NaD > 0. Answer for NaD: 3.2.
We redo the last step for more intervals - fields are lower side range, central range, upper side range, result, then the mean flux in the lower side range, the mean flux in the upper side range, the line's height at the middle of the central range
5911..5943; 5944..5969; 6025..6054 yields 0.3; 11.7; 11.2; 11.5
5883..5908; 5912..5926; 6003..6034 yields -1.3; 10.6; 11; 10.6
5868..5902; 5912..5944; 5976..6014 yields -1.8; 11.2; 10.9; 11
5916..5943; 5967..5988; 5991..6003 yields 0.6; 11.7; 11.2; 11.3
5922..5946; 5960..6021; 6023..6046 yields 1.7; 11.8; 11.1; 11.4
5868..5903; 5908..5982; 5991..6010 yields -3.1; 11.1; 10.9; 11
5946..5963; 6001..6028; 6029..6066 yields 1.0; 11.5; 11.2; 11.3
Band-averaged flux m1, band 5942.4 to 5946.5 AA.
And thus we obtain 11.6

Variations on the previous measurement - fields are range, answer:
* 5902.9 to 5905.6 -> 10.9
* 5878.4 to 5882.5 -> 11.3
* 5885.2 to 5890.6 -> 10.1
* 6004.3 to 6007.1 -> 10.8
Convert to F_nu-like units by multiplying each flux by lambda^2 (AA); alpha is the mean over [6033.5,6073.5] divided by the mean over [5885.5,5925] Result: 1.1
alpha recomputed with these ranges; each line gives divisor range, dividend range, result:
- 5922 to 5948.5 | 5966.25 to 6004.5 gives 0.96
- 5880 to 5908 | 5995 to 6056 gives 1.09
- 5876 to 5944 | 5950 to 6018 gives 1.02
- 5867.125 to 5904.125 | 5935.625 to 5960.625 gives 1.06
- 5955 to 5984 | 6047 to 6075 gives 1.03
